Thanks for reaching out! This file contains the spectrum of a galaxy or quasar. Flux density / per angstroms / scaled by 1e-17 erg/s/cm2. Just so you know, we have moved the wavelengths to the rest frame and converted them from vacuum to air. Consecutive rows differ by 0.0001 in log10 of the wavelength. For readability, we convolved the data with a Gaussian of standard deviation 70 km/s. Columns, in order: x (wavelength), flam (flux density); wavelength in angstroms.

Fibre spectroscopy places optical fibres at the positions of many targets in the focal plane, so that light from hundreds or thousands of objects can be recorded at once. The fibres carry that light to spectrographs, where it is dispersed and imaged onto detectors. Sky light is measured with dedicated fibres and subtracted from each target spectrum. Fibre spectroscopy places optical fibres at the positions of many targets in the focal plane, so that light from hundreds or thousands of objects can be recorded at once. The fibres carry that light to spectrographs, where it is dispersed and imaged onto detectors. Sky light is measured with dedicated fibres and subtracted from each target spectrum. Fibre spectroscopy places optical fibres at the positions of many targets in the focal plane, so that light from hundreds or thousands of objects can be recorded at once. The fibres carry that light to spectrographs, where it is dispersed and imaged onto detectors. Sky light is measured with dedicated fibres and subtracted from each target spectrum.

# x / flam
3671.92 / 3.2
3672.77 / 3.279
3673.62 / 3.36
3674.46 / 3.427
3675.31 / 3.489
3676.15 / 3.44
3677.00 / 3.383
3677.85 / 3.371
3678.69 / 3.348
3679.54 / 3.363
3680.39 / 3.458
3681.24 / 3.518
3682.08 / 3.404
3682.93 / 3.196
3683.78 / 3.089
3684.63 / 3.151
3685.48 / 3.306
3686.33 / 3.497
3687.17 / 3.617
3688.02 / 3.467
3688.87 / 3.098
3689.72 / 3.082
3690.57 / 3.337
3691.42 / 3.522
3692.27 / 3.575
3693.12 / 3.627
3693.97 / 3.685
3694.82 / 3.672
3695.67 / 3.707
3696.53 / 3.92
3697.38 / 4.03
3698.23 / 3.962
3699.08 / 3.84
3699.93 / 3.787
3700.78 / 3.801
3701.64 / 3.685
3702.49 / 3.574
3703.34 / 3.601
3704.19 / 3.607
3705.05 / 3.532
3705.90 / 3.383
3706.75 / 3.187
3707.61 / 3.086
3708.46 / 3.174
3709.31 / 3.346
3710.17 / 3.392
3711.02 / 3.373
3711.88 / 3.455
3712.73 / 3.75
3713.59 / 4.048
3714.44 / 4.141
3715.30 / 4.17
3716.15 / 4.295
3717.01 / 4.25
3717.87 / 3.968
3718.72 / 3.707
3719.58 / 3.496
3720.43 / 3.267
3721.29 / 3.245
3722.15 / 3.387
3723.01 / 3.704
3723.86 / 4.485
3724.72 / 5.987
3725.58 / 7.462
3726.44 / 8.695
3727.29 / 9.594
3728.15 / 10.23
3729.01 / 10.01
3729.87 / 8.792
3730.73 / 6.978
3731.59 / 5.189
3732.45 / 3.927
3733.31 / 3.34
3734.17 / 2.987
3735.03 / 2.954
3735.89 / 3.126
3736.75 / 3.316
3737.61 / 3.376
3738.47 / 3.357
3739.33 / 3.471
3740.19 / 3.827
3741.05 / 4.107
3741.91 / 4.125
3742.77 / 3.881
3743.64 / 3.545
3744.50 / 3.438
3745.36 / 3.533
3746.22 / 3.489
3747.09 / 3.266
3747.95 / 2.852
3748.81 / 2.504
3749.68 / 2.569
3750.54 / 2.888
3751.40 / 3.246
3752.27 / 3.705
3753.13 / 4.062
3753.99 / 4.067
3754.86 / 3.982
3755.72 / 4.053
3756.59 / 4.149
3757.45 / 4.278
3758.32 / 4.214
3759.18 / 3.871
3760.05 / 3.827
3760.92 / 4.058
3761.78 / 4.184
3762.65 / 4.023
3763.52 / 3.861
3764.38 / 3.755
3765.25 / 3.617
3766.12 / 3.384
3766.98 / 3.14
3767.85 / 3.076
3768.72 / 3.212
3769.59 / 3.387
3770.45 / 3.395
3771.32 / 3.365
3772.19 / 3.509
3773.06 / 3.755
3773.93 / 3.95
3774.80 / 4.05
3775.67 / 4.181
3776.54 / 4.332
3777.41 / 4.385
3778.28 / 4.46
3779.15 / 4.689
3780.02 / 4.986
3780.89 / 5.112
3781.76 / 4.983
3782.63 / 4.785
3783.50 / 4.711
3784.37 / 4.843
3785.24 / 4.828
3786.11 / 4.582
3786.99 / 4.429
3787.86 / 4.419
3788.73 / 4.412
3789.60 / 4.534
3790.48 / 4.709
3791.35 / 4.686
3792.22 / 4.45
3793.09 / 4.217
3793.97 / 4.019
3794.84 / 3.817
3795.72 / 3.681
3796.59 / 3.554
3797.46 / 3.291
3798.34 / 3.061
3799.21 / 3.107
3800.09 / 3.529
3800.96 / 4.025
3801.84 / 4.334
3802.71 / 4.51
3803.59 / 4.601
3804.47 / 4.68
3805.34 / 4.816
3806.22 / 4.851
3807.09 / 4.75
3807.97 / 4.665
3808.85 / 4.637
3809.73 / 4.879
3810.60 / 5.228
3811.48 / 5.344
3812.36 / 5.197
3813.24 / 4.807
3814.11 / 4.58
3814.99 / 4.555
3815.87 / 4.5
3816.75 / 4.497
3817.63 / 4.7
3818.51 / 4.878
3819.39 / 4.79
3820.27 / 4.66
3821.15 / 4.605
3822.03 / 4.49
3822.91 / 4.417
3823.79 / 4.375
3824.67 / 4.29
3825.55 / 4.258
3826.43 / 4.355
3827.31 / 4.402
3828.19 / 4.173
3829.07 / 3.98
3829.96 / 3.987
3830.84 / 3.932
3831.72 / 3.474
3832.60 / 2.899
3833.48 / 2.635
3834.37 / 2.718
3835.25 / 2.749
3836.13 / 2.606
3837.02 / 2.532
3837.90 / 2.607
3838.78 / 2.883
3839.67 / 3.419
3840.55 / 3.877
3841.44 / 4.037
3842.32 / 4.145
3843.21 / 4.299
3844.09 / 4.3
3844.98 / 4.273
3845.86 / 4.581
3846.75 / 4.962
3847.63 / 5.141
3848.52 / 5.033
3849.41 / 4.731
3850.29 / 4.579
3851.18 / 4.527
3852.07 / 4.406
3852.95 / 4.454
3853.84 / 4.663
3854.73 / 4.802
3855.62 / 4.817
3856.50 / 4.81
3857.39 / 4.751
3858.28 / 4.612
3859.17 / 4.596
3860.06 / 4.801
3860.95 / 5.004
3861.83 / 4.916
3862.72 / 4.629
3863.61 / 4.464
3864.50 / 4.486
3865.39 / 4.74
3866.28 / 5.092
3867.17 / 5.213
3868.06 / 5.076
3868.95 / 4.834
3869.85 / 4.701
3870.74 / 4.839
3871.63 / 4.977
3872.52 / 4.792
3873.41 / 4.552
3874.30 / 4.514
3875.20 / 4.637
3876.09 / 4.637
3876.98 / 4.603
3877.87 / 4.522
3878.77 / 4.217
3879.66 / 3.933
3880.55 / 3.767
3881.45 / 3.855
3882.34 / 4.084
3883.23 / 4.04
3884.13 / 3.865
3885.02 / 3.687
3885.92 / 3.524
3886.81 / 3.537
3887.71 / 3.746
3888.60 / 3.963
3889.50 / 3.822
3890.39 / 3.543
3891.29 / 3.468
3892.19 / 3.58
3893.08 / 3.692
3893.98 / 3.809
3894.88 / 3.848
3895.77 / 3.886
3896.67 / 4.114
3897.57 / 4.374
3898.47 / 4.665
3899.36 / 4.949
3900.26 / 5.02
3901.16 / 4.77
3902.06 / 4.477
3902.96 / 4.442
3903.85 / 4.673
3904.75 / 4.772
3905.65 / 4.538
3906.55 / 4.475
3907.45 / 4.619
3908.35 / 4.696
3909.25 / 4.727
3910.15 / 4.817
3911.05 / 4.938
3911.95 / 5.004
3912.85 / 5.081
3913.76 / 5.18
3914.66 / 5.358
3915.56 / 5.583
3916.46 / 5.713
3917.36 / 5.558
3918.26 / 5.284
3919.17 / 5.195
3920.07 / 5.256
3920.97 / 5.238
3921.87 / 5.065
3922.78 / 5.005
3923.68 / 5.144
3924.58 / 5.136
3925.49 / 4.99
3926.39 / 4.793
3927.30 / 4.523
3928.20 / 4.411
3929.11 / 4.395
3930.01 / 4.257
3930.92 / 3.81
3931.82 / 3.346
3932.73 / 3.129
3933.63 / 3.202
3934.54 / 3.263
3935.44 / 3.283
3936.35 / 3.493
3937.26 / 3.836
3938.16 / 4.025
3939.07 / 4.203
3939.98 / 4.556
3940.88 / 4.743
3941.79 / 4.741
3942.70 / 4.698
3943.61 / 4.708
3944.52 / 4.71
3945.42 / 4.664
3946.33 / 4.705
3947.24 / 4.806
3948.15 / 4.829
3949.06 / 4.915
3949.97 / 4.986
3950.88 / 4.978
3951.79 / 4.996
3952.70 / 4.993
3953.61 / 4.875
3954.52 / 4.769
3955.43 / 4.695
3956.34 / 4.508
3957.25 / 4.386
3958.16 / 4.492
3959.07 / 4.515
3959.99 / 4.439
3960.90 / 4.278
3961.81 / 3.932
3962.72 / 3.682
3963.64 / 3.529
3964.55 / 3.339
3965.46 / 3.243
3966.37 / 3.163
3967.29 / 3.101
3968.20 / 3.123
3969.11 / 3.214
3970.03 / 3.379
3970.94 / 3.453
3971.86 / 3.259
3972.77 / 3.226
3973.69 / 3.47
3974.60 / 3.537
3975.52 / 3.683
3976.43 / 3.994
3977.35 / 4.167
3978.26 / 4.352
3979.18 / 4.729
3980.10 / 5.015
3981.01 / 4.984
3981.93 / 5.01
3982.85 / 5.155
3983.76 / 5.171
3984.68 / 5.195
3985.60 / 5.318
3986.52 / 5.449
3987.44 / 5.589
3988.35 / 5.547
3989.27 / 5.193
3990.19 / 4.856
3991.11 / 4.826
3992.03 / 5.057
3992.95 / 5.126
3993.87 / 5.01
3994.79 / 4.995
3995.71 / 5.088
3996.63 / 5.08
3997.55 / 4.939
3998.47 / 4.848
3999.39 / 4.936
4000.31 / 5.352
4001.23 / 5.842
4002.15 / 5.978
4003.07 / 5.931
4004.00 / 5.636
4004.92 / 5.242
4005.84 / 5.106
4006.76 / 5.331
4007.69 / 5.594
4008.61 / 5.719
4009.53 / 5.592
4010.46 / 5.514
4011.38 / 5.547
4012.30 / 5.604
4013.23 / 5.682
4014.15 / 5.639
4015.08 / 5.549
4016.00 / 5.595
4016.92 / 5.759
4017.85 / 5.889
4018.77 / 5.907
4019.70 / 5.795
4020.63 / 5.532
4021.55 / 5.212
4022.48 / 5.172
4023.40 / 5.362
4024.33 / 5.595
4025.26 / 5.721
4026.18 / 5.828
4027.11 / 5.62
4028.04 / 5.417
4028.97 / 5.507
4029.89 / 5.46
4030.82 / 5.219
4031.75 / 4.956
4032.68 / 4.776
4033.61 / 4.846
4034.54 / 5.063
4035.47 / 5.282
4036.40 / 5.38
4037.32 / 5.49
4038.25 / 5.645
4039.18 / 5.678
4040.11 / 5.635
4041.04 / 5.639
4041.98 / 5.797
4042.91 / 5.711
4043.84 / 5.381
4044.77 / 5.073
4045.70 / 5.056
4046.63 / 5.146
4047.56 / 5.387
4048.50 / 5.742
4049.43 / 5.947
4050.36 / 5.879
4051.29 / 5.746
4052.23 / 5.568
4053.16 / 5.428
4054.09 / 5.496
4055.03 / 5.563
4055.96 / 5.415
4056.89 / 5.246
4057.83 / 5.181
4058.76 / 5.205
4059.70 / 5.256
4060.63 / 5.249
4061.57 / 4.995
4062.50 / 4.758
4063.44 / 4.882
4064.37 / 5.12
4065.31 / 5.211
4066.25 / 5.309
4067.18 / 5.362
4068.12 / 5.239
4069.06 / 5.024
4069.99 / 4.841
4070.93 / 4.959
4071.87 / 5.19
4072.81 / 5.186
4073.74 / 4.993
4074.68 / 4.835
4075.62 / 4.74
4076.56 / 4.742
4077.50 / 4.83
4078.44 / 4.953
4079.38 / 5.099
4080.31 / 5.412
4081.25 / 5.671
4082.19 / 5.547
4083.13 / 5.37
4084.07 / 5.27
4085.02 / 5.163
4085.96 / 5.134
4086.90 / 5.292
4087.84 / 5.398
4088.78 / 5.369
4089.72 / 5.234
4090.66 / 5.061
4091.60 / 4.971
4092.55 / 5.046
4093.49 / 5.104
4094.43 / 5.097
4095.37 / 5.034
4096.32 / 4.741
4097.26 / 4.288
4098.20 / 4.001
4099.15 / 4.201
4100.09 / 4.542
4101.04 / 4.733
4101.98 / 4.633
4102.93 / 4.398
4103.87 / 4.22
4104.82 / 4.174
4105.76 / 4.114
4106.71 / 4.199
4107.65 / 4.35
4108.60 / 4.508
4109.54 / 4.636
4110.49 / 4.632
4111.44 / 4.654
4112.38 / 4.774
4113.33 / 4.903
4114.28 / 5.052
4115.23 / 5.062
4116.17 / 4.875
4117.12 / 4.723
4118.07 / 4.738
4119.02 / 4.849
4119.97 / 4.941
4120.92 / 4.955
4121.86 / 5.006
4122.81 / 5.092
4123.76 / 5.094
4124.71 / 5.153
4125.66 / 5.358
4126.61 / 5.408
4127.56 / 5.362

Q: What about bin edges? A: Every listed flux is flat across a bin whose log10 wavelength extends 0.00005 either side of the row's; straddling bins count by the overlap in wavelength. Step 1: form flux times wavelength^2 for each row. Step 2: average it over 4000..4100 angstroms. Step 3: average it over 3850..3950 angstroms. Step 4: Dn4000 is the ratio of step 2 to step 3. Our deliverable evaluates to 1.27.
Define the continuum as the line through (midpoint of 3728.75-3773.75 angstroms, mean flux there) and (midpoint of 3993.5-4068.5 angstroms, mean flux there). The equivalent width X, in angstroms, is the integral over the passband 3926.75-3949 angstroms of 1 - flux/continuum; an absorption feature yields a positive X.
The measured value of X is 3.2 angstroms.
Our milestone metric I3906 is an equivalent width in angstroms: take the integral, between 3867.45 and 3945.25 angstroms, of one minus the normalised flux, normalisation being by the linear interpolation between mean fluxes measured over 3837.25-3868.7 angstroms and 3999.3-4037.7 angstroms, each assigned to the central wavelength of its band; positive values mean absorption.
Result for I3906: 6.1 angstroms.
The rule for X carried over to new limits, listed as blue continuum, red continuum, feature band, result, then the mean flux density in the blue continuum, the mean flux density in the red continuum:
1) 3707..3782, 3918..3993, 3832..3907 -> 1.1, 4.16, 4.41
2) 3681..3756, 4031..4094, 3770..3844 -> 2.5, 4.02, 5.26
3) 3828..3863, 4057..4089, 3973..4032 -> -4.9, 4.11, 5.14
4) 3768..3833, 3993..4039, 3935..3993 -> 8.7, 4.31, 5.42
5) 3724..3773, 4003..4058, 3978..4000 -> 1.0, 4.28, 5.49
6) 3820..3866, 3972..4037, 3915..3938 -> 0.9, 4.19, 5.18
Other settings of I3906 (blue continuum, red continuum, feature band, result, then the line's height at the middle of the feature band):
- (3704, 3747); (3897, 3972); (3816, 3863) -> 2.37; 4.43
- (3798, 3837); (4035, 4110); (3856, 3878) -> -1.81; 4.39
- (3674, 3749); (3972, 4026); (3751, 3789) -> 1.51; 4.24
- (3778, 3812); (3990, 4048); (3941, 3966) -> 3.05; 5.12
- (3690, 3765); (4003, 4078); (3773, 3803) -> 0.48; 4.35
